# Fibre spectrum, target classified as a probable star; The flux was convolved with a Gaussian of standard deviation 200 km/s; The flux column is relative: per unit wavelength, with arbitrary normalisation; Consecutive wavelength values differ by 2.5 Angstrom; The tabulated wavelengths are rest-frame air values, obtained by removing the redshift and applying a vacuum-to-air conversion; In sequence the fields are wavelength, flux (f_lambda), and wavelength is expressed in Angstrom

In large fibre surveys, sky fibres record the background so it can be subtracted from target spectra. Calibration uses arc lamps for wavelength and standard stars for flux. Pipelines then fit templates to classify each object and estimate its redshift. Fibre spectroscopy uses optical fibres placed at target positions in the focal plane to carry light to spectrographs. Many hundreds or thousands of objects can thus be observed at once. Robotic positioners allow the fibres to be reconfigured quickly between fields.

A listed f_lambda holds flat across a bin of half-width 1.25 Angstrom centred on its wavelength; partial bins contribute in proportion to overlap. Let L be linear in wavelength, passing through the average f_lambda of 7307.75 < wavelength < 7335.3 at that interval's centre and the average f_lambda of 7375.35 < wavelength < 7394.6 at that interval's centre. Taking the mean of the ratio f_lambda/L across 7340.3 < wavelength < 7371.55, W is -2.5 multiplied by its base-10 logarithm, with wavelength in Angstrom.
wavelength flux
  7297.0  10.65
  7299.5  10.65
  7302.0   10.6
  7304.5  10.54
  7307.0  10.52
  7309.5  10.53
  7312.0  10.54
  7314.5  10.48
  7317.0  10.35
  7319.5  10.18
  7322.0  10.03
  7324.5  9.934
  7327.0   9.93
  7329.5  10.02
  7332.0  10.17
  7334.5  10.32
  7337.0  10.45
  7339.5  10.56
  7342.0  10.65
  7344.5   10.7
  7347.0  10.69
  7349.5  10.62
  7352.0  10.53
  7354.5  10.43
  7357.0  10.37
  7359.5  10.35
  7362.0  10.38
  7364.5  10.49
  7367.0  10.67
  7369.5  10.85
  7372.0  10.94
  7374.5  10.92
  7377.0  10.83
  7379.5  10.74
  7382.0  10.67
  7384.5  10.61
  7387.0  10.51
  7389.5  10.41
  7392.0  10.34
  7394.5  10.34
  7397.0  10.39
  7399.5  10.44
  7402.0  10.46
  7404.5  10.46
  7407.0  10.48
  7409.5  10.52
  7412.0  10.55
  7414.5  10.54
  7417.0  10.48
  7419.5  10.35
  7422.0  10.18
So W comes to -0.016 mag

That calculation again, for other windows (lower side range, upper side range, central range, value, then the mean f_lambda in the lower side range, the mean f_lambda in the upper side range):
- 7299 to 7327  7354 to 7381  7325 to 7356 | 0.01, 10.4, 10.6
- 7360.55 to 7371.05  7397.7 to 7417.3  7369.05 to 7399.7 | -0.01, 10.6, 10.5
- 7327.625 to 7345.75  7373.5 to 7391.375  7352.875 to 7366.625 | 0.01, 10.4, 10.7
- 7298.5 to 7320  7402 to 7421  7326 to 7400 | 0.00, 10.5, 10.5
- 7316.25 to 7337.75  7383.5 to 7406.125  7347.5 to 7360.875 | -0.02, 10.1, 10.4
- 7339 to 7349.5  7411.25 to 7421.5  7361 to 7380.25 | -0.02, 10.7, 10.5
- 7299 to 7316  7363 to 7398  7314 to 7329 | 0.05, 10.5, 10.6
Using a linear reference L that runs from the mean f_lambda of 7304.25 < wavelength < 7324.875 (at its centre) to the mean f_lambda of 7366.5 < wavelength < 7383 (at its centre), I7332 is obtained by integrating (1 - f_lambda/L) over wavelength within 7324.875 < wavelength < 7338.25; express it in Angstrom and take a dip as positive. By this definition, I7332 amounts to 0.41 Angstrom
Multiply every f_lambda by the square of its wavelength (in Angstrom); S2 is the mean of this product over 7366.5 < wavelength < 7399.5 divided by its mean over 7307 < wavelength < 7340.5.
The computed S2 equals 1.1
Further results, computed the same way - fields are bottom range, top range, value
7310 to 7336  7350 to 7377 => 1.05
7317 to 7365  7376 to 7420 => 1.03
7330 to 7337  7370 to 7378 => 1.07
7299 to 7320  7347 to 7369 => 1.01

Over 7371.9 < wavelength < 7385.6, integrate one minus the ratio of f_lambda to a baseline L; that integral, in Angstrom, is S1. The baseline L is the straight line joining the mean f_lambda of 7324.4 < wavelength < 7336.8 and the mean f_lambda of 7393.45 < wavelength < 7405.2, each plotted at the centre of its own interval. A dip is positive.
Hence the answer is -0.6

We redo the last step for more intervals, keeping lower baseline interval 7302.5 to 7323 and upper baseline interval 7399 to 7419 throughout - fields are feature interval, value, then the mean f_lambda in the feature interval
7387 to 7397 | 0.1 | 10.4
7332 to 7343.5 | 0.0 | 10.5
